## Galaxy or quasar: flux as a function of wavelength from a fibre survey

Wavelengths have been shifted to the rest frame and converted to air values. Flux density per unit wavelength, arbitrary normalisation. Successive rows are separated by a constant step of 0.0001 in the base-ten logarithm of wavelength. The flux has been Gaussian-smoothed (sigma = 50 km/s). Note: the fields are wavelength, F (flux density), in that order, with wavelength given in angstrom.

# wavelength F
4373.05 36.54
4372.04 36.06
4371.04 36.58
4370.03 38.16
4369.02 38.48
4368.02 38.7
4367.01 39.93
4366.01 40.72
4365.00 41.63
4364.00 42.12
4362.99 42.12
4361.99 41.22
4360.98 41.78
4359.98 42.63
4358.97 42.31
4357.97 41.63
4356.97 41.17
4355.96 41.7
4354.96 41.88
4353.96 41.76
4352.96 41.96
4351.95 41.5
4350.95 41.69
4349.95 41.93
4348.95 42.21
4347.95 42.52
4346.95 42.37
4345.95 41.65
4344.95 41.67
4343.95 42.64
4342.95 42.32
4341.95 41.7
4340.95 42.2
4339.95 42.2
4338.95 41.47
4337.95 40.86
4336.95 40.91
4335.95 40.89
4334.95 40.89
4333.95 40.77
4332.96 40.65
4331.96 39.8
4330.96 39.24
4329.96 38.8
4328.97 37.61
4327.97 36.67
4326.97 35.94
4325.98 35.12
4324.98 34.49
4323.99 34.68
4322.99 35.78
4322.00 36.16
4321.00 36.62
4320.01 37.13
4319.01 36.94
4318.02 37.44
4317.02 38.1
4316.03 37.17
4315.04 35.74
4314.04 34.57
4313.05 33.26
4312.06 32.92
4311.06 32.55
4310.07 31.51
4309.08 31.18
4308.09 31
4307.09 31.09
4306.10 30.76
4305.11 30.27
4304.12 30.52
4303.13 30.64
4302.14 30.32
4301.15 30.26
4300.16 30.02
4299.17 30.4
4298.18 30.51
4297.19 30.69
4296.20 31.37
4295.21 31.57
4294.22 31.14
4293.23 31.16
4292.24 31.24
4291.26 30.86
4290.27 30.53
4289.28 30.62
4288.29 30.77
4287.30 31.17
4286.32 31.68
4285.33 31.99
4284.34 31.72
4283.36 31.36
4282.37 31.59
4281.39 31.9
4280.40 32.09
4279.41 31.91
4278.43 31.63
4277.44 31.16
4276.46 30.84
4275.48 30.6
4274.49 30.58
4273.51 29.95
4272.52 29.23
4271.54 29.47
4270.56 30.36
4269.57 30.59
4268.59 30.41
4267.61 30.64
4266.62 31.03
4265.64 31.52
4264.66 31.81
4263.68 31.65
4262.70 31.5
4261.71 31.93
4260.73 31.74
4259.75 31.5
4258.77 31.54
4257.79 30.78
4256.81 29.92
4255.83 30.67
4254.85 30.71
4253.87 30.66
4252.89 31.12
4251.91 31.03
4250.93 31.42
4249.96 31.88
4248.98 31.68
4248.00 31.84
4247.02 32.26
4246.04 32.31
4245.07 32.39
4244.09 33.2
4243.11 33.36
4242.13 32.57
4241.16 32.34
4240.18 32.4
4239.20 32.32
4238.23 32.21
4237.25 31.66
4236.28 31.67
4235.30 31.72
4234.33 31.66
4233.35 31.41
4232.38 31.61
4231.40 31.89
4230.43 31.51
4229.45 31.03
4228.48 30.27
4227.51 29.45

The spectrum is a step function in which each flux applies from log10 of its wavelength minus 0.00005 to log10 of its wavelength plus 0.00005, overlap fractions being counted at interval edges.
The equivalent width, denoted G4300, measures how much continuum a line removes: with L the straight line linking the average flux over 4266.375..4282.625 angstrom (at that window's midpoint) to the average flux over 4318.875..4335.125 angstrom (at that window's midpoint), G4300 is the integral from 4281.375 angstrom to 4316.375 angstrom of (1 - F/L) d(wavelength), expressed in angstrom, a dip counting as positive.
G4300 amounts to 2.41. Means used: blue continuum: 30.8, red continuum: 37.4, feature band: 31.5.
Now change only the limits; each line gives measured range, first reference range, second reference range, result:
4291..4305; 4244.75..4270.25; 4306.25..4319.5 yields 1.1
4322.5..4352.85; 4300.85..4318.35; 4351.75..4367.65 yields -1.9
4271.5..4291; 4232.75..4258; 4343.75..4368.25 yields 2.2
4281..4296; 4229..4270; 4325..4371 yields 1.7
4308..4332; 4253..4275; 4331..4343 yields 1.9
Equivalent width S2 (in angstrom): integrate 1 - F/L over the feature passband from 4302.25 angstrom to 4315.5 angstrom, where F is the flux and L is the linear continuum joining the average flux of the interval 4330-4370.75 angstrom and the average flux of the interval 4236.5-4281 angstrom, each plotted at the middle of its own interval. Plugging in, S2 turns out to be 1.7 angstrom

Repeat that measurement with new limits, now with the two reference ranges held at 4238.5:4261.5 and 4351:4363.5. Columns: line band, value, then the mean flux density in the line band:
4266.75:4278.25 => 1.2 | 30.4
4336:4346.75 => -0.4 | 41.7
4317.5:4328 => 0.7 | 36.1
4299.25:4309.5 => 1.7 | 30.6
